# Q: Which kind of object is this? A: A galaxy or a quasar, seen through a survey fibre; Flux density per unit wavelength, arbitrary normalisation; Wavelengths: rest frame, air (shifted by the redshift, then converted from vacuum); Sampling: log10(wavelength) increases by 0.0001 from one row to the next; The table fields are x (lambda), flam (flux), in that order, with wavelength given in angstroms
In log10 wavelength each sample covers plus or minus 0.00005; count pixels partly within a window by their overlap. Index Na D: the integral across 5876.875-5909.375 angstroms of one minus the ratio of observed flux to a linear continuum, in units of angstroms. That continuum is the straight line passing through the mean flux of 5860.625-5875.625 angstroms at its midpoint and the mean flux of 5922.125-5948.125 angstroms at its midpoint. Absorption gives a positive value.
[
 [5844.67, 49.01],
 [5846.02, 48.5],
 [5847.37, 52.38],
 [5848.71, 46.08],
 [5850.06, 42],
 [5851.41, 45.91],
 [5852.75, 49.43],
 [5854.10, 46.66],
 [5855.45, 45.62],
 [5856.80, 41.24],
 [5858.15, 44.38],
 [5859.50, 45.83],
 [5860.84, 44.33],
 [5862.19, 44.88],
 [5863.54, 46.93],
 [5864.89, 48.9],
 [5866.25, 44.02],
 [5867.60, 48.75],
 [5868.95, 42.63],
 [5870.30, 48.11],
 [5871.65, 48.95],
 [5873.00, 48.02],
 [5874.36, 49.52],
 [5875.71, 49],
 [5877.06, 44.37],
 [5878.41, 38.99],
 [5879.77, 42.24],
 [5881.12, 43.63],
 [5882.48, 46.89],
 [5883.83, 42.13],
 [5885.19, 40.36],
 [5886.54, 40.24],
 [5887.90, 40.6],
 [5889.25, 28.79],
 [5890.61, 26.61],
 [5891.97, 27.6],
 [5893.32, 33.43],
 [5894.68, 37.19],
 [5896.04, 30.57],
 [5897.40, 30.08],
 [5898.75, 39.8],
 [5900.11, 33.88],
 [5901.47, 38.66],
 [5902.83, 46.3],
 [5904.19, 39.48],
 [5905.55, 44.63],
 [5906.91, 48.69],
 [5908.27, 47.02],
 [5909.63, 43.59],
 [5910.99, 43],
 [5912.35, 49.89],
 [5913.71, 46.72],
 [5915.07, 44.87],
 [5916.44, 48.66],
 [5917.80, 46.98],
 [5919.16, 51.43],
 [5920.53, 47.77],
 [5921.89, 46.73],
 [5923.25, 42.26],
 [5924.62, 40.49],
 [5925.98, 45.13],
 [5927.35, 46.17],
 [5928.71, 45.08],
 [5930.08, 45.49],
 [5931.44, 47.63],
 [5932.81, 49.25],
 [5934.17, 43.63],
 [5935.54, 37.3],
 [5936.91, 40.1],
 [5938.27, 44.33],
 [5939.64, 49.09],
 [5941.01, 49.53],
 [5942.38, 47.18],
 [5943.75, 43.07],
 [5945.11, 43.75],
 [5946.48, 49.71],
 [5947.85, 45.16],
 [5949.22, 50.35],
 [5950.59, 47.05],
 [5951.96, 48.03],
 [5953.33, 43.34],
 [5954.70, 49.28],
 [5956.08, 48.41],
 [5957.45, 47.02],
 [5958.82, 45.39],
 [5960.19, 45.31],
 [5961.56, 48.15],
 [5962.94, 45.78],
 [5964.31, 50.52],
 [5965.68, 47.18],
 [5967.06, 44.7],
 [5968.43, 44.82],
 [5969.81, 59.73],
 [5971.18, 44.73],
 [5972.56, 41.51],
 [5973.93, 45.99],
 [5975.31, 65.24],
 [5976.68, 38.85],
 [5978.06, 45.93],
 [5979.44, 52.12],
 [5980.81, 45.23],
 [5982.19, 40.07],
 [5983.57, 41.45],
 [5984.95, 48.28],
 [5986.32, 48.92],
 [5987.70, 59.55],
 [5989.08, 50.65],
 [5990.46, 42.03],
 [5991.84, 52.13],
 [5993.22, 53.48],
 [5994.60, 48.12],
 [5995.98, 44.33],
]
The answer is 5.2 angstroms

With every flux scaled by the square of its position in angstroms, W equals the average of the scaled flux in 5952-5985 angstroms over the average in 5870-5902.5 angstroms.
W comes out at 1.22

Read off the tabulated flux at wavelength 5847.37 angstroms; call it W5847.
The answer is 52.38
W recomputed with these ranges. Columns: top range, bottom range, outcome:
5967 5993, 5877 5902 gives 1.34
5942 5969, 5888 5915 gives 1.22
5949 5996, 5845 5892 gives 1.12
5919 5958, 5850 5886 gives 1.04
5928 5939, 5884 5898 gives 1.32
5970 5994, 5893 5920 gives 1.17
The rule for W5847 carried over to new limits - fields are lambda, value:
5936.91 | 40.1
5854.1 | 46.66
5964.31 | 50.52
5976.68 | 38.85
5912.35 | 49.89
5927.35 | 46.17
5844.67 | 49.01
